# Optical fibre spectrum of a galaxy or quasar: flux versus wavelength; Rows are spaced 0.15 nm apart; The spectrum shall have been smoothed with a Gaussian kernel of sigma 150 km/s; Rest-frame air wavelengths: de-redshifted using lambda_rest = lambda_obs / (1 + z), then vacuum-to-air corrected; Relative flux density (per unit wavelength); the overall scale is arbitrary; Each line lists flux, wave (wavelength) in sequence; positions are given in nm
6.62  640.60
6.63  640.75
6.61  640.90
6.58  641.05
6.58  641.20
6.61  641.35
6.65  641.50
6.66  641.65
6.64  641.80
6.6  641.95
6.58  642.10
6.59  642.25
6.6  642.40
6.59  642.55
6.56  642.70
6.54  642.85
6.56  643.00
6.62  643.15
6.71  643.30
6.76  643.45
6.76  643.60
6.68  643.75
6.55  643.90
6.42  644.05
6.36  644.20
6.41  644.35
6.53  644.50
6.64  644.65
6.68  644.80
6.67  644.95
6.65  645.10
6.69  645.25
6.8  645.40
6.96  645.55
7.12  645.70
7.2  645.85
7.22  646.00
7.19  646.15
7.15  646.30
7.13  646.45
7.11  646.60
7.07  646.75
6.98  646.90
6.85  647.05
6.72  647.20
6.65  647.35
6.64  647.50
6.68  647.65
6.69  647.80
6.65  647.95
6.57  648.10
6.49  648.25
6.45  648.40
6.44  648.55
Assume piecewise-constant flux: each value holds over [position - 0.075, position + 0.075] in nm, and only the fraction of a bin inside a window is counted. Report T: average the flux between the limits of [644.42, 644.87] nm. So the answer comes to 6.61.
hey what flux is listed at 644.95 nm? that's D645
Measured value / 6.67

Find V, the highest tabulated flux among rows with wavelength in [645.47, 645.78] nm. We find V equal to 7.12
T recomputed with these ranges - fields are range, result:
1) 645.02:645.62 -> 6.77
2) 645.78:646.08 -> 7.21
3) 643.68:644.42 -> 6.48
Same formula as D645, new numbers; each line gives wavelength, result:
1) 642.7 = 6.56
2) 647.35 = 6.65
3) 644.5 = 6.53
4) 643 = 6.56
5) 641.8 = 6.64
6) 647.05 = 6.85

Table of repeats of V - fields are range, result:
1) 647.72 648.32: 6.69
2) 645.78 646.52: 7.22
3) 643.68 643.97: 6.68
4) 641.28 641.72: 6.66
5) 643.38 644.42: 6.76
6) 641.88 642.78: 6.6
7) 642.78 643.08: 6.56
